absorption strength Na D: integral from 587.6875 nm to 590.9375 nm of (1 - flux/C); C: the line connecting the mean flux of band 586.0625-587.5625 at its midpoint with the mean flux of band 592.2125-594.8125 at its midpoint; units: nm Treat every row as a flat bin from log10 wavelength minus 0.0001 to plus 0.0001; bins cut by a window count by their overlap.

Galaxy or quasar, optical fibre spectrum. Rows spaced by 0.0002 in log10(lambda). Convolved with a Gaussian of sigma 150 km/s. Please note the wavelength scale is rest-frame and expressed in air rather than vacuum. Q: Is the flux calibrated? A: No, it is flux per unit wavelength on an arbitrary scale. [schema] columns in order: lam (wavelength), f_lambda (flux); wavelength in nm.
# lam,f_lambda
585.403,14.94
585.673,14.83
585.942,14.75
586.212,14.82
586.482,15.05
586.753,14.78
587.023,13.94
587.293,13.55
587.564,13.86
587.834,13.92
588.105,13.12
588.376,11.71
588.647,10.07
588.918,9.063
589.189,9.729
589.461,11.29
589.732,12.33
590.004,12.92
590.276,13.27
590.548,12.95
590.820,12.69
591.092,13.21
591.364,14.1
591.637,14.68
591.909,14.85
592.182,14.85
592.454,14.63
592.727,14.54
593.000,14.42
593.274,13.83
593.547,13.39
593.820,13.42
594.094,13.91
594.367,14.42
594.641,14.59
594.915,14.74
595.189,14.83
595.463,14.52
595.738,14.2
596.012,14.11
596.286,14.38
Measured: 0.54 nm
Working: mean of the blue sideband 14.4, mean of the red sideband 14.2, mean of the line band 11.9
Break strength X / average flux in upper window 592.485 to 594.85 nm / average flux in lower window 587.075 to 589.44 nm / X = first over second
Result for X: 1.18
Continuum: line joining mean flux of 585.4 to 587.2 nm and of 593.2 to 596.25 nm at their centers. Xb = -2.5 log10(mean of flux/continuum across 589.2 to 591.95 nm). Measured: 0.113 mag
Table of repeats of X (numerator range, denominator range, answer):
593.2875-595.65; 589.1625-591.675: 1.11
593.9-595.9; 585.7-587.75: 1.00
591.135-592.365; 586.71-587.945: 1.04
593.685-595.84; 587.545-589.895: 1.24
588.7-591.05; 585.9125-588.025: 0.82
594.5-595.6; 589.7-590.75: 1.14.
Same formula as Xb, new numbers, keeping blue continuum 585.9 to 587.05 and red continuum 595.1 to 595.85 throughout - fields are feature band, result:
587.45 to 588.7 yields 0.16 mag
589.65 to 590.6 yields 0.14 mag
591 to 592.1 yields 0.02 mag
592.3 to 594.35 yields 0.04 mag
